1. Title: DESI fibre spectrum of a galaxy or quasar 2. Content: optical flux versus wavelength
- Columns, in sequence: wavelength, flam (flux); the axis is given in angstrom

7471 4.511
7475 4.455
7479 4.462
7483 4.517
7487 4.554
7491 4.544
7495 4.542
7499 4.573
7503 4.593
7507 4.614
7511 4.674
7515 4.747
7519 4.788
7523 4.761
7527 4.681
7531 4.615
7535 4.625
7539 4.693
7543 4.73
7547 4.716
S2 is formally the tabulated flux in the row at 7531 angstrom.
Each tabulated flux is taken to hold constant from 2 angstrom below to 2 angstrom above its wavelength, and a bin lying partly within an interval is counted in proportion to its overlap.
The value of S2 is 4.615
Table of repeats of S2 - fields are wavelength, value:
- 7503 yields 4.593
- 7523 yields 4.761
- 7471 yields 4.511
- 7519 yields 4.788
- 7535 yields 4.625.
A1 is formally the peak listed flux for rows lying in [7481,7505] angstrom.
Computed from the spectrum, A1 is 4.593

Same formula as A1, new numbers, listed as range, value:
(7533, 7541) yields 4.693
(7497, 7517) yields 4.747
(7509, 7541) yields 4.788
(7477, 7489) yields 4.554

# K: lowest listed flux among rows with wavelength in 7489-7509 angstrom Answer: 4.542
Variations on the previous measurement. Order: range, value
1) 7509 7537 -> 4.615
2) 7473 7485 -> 4.455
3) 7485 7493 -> 4.544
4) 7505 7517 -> 4.614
